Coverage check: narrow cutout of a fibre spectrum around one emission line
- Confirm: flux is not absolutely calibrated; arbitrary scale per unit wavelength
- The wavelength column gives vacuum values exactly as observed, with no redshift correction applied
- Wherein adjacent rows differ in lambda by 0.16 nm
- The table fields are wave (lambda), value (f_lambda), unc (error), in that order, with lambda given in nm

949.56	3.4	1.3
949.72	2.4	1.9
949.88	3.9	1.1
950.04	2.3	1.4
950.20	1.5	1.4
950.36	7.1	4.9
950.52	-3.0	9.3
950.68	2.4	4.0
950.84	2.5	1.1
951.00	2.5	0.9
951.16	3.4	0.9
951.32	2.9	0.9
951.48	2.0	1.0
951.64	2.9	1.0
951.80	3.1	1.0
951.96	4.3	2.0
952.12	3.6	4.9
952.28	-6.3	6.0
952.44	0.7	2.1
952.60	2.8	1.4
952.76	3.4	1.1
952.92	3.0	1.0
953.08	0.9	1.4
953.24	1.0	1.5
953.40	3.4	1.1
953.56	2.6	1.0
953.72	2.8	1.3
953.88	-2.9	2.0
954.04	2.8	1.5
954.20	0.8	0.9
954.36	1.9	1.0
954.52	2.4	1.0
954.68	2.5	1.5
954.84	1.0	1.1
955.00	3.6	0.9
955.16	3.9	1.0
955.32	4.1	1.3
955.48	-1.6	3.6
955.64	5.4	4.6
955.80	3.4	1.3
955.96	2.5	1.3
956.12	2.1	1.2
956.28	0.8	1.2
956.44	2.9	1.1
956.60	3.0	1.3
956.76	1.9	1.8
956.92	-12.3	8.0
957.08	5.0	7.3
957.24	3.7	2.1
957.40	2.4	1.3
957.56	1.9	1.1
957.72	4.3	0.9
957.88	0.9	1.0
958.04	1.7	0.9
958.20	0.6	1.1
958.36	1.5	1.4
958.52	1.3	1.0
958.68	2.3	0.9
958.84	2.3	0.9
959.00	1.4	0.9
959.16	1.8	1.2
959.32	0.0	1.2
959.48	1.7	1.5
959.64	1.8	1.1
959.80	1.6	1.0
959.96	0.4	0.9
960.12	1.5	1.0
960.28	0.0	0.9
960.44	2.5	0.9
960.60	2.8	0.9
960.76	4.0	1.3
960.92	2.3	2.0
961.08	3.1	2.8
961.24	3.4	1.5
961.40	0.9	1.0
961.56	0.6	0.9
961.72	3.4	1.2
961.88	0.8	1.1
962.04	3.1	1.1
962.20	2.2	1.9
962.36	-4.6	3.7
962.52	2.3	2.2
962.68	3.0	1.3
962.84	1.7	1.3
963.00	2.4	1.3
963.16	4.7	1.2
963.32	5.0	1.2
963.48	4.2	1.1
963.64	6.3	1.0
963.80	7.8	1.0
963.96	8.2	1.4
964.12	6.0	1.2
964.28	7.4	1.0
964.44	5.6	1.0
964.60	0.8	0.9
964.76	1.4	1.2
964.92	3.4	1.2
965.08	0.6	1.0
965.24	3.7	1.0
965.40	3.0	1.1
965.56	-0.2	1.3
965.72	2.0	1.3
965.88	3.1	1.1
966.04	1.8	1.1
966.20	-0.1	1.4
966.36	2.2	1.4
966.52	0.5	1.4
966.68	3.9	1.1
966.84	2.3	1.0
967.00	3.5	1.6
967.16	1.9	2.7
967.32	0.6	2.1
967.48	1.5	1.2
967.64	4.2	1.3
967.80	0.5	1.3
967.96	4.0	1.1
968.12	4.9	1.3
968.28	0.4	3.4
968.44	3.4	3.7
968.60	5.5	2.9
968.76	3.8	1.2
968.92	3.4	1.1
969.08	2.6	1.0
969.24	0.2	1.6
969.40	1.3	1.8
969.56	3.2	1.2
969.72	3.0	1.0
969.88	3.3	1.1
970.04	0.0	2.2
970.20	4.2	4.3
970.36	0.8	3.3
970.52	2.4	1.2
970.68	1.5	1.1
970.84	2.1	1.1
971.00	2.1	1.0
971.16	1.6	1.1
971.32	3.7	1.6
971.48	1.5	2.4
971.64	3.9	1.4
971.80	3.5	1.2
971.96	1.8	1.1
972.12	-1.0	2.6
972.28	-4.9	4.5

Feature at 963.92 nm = Hbeta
